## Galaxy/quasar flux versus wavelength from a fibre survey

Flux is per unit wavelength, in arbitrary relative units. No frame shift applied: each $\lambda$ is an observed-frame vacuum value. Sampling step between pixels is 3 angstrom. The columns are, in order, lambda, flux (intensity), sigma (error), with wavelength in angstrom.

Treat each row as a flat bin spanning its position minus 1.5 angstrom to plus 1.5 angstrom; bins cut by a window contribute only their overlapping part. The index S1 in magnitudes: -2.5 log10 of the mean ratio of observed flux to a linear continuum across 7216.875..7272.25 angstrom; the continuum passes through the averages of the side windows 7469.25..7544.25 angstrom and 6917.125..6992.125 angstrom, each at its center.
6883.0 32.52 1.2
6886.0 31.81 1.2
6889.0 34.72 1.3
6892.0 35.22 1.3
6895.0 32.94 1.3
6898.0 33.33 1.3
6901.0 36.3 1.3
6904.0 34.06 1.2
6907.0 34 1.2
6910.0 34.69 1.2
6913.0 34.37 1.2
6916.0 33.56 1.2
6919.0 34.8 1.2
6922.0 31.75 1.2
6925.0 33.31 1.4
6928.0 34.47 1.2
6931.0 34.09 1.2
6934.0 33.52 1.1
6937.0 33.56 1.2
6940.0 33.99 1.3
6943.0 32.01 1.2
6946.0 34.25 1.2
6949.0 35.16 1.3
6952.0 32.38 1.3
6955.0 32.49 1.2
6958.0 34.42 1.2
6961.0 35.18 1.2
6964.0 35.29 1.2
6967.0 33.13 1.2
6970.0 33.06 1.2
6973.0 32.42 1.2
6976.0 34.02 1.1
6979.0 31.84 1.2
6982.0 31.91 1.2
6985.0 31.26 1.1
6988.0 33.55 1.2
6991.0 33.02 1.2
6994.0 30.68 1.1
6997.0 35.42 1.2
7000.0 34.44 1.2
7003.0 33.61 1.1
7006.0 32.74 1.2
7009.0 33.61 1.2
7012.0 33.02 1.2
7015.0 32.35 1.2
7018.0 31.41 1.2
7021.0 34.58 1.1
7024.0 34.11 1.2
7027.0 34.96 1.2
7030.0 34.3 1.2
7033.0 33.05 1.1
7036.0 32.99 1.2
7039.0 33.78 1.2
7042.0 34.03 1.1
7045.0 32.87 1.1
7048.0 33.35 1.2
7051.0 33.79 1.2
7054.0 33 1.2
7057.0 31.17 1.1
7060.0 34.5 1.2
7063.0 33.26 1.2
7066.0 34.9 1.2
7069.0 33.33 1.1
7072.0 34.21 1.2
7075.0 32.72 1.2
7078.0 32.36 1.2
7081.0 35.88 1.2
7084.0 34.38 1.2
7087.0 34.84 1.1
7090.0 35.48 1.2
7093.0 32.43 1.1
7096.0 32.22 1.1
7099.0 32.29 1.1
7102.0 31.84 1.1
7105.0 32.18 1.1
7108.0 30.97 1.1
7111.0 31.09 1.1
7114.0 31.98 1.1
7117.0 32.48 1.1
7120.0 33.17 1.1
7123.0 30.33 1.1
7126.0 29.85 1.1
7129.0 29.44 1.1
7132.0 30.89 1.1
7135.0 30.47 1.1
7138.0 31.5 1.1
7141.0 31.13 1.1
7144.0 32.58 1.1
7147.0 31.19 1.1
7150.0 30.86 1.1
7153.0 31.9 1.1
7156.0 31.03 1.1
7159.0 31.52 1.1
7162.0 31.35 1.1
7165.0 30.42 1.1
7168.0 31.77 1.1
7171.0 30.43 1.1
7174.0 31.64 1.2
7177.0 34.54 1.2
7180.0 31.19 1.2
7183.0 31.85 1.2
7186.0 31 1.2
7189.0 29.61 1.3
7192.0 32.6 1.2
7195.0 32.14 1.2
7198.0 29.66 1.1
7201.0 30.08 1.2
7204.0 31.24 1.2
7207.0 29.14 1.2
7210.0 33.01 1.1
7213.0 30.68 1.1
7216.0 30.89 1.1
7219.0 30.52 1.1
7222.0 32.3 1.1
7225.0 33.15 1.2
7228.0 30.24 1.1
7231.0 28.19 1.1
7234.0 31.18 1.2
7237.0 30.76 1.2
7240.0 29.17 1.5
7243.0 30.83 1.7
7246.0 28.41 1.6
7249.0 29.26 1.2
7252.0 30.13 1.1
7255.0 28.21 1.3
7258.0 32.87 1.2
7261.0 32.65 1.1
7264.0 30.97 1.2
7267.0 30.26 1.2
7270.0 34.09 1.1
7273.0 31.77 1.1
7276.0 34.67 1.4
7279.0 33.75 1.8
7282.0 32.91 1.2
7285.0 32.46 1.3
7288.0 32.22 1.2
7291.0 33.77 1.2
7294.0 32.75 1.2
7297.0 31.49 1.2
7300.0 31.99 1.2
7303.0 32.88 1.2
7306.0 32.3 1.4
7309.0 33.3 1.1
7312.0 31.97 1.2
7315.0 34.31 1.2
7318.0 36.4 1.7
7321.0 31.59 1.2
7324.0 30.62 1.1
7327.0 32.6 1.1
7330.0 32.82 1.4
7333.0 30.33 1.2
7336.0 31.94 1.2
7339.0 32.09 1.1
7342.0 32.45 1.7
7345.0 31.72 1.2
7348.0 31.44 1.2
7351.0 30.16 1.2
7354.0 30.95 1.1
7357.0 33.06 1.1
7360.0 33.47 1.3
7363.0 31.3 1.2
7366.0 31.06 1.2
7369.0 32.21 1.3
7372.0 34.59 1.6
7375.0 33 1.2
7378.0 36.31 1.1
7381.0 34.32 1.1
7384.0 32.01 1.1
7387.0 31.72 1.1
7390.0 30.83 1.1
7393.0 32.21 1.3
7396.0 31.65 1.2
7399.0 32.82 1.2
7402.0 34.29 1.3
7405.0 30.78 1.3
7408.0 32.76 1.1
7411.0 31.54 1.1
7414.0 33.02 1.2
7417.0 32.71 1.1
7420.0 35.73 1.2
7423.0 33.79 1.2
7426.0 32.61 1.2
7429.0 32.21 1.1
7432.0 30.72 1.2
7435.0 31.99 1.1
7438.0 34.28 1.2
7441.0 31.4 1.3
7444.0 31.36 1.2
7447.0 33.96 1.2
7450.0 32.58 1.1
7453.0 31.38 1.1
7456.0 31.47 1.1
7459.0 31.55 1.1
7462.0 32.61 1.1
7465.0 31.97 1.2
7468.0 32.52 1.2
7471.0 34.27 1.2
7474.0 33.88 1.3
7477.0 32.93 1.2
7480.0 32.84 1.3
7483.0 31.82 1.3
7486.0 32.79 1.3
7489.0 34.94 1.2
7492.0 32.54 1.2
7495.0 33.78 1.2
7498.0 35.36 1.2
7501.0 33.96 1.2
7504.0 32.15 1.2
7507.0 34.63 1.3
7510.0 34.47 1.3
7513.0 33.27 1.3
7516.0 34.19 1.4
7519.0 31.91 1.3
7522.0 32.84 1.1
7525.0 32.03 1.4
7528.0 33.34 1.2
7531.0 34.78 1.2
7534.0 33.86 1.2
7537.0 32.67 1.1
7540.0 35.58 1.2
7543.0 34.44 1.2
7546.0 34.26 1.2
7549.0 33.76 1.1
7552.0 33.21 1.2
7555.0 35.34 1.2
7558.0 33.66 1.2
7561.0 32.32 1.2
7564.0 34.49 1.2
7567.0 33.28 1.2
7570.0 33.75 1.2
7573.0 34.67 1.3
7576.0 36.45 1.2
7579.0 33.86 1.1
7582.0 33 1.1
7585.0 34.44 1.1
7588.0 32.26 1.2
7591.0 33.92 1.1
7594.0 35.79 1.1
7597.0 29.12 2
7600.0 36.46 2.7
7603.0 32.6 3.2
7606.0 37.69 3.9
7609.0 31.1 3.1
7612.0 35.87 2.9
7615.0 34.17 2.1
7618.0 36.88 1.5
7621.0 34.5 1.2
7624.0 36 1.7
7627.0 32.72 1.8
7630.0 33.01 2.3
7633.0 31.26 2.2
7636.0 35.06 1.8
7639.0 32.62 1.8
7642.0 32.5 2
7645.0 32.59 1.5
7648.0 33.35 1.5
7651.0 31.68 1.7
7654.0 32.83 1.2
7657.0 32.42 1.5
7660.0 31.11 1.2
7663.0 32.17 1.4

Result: 0.09 mag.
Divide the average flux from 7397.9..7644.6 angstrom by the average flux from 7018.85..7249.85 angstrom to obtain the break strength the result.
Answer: 1.04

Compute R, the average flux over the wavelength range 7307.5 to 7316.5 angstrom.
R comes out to 33.2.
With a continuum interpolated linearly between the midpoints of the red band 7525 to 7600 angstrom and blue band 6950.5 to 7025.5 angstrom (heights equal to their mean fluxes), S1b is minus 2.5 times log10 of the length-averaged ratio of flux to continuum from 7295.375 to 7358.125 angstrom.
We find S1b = 0.046 mag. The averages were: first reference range 33.2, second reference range 33.9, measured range 32.2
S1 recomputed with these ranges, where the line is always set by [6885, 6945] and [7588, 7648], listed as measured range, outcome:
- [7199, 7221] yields 0.10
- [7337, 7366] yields 0.07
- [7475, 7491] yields 0.02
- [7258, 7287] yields 0.04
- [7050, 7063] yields 0.02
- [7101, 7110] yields 0.07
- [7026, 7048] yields 0.01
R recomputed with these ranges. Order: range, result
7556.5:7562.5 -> 33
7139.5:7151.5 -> 31.4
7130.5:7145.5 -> 31.3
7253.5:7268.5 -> 31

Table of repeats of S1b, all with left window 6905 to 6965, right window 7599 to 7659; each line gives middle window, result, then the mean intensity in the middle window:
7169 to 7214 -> 0.08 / 31.3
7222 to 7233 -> 0.10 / 30.8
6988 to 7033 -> 0.01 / 33.4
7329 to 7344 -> 0.06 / 31.9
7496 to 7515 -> -0.01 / 34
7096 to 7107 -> 0.06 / 32.1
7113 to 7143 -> 0.09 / 31.1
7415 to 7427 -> 0.00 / 33.7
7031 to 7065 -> 0.02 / 33.3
